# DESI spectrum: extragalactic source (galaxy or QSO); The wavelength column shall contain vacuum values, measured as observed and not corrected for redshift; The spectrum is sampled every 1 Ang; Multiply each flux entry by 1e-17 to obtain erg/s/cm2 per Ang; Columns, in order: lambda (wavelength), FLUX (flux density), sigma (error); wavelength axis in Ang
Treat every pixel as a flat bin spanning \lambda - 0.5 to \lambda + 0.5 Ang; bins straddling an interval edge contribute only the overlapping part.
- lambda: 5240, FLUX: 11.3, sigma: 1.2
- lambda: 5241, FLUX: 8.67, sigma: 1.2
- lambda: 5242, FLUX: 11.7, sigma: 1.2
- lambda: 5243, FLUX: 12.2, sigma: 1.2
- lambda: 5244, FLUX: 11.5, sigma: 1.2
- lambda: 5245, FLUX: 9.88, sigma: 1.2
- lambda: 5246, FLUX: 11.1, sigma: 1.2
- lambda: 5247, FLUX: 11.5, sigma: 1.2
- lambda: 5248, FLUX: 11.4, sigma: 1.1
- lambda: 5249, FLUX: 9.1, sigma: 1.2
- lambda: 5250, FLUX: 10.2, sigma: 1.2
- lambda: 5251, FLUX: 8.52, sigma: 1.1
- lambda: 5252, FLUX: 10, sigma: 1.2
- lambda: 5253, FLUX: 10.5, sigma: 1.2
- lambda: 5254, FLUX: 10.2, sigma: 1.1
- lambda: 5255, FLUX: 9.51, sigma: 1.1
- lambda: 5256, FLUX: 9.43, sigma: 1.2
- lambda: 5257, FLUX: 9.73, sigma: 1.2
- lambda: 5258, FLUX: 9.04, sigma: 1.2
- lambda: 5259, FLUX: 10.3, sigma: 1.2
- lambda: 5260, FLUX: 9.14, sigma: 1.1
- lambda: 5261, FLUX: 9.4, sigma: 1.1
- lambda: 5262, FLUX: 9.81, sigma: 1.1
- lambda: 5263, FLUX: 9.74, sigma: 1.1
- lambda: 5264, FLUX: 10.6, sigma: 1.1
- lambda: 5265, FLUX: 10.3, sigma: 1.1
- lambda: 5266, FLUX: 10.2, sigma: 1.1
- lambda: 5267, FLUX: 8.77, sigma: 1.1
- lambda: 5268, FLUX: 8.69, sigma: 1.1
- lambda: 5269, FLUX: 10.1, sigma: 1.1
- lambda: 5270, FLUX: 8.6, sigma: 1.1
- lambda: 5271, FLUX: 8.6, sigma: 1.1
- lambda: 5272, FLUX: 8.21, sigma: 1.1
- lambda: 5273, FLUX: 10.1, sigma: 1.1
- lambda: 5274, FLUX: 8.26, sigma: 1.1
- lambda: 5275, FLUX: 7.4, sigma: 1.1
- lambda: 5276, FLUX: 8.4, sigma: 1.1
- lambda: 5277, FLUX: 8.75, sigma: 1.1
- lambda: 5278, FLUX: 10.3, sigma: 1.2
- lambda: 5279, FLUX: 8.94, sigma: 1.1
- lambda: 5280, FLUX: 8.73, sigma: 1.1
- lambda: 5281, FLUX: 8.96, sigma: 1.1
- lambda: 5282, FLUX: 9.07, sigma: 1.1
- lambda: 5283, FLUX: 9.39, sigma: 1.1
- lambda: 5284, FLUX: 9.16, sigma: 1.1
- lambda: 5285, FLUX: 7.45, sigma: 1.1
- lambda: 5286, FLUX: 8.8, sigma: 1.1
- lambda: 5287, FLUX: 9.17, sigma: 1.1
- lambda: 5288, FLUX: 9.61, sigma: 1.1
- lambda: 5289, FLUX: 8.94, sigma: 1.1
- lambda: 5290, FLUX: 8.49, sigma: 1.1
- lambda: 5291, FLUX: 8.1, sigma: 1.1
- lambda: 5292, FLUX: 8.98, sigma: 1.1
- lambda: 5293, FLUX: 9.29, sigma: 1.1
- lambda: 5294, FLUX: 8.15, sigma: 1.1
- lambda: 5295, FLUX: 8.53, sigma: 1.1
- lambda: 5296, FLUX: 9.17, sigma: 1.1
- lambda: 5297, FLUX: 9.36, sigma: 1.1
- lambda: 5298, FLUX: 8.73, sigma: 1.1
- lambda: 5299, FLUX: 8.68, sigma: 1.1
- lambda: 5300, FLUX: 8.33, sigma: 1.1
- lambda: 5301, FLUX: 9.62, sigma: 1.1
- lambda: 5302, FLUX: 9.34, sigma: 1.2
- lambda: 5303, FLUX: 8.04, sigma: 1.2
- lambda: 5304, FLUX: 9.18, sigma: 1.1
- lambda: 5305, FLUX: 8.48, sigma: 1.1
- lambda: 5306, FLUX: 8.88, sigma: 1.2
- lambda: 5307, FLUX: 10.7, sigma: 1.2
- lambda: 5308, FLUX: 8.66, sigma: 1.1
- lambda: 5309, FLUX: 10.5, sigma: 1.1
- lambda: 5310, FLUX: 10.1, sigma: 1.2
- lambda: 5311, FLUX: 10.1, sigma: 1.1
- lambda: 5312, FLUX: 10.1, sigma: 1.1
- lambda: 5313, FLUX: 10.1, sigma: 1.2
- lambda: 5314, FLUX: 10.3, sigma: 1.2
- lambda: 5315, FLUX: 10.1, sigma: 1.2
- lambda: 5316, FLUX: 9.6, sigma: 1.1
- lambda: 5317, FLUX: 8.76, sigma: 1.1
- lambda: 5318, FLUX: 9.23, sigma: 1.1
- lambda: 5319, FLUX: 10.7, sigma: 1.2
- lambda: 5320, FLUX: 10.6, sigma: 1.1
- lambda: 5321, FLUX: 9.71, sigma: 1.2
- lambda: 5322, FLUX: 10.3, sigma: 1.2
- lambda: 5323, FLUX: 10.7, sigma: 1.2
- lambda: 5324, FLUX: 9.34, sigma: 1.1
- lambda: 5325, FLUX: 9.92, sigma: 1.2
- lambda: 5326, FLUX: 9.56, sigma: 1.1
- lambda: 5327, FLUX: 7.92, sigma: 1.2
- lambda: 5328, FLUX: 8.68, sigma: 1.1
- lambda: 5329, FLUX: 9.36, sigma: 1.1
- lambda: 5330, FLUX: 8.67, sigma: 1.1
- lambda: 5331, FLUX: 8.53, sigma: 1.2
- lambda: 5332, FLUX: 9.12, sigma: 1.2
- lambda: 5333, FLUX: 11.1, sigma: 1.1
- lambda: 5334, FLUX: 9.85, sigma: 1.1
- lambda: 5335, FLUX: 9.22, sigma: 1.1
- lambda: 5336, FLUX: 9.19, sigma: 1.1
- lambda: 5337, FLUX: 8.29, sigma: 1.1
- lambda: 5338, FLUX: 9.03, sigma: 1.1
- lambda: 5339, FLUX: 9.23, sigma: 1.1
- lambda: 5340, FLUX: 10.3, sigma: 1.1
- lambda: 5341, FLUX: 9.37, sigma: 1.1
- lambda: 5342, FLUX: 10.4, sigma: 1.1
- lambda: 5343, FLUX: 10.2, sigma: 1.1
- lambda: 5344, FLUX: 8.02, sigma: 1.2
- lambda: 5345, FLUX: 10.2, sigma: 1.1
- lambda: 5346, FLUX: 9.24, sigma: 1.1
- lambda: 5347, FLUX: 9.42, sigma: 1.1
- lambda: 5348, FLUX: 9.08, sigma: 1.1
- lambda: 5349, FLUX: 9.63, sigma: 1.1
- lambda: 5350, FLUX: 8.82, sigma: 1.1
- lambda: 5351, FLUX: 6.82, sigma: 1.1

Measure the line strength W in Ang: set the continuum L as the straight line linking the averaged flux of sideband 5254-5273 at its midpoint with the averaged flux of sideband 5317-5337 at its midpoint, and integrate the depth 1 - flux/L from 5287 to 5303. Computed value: 1.1 Ang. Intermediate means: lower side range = 9.49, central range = 8.87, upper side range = 9.51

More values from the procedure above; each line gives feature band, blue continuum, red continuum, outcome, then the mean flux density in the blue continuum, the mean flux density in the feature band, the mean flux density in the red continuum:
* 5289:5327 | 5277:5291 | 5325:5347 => -1.1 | 8.96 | 9.39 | 9.32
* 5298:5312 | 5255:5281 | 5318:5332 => 0.2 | 9.26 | 9.29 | 9.51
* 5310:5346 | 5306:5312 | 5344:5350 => 0.1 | 9.92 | 9.6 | 9.33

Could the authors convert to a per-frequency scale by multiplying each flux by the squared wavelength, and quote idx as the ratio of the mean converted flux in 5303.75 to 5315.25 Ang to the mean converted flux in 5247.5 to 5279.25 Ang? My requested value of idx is 1.1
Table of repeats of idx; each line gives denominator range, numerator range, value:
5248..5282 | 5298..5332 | 1.03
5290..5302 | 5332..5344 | 1.10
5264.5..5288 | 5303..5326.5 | 1.10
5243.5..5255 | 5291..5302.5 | 0.88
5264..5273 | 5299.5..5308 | 0.98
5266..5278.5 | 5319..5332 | 1.09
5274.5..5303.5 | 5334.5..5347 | 1.09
